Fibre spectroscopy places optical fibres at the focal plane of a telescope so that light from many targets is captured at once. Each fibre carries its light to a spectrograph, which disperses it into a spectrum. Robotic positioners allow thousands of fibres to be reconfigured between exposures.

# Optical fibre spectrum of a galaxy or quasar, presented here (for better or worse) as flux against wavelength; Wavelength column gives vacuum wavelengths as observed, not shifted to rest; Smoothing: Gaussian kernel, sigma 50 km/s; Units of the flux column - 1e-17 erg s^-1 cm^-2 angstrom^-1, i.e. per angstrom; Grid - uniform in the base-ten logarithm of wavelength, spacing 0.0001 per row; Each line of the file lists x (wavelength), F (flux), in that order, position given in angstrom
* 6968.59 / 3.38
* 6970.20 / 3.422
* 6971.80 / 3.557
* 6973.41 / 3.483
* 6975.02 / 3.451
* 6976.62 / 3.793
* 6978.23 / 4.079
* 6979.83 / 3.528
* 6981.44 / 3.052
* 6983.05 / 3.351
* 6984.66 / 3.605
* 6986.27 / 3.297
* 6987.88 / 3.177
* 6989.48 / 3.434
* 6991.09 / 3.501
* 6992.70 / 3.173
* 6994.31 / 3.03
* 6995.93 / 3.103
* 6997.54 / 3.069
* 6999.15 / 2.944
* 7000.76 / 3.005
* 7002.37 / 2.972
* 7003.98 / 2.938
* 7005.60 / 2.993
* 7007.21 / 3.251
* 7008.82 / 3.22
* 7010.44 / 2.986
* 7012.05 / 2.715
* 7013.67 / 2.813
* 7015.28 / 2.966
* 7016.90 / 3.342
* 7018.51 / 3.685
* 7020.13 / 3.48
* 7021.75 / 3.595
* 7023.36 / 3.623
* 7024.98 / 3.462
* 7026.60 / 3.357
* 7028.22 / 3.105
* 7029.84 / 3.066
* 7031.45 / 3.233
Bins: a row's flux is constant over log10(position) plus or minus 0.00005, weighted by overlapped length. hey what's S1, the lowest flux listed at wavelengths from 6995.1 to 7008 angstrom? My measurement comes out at 2.938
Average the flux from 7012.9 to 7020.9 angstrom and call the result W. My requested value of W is 3.26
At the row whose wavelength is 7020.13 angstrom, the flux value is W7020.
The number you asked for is 3.48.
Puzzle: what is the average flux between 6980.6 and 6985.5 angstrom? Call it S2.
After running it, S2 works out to 3.33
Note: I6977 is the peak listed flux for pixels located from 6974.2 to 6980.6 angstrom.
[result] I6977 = 4.079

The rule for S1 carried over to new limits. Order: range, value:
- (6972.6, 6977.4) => 3.451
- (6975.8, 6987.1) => 3.052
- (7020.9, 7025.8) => 3.462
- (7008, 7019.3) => 2.715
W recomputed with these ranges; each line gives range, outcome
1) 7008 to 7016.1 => 2.94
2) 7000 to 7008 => 3.03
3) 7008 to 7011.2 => 3.1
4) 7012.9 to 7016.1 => 2.89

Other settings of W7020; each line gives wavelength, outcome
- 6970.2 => 3.422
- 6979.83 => 3.528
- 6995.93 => 3.103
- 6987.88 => 3.177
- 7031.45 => 3.233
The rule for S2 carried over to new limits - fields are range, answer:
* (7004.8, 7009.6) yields 3.16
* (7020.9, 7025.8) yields 3.56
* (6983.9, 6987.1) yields 3.44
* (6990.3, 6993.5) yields 3.34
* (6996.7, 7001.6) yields 3.01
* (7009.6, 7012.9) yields 2.85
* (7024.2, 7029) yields 3.31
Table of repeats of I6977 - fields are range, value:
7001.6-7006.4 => 2.993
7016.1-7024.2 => 3.685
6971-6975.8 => 3.557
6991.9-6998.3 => 3.173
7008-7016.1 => 3.22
